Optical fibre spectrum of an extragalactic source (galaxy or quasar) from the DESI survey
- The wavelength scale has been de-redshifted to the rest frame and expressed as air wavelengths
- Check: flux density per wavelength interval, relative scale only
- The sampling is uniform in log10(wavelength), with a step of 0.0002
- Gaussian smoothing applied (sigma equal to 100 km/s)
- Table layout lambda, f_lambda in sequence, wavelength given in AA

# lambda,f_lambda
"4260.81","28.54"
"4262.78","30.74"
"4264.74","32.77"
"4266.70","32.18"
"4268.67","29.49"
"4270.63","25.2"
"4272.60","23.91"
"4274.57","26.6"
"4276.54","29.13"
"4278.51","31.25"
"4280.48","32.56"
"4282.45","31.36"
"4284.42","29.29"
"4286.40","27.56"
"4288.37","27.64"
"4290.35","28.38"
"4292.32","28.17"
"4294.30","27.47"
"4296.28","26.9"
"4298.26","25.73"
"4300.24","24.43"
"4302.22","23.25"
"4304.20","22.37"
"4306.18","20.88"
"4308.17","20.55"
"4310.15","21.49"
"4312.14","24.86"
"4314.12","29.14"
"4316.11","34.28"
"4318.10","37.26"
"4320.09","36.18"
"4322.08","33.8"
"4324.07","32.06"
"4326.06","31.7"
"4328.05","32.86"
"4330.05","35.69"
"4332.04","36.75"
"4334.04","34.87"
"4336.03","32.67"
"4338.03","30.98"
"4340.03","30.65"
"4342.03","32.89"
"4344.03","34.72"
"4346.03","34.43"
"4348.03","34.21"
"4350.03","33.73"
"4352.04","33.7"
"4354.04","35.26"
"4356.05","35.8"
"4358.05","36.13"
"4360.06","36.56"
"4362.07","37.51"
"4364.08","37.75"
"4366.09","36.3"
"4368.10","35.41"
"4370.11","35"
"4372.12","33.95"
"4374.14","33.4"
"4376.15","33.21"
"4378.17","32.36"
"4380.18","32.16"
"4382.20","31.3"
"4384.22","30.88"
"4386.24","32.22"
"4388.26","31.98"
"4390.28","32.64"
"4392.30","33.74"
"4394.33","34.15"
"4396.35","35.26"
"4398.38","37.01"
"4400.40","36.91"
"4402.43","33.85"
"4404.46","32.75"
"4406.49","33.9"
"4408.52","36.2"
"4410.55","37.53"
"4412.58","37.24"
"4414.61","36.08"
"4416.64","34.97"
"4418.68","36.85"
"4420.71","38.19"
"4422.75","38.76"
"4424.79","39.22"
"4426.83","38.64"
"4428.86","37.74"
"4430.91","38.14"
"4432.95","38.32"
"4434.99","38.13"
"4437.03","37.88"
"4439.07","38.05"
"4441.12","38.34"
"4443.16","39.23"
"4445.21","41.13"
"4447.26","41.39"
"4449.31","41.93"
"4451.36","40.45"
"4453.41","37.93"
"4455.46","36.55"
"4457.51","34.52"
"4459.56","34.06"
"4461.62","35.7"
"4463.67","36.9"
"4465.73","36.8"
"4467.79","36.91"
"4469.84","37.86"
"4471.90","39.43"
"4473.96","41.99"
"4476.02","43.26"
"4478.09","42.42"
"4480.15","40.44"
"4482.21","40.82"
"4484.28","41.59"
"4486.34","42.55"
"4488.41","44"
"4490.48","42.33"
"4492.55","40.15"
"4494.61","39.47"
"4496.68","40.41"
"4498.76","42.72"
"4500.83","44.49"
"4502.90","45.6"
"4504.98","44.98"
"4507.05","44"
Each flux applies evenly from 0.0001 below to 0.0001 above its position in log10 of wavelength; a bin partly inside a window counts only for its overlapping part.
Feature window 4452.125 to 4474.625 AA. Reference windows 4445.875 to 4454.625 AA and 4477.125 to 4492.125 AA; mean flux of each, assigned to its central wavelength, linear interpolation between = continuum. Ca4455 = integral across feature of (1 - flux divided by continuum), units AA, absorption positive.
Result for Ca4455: 2.12 AA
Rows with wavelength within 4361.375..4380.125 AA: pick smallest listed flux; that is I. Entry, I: 32.36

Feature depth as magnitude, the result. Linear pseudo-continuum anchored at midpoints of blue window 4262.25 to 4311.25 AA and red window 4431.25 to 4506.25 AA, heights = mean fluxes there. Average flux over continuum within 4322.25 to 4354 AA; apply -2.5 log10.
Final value -0.094 mag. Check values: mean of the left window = 27.1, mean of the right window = 40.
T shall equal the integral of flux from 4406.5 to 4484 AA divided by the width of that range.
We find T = 38.4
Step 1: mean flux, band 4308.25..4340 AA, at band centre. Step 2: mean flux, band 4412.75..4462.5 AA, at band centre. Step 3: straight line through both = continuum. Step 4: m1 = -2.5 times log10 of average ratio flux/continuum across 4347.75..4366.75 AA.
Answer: -0.064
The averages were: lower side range 31.9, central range 35.7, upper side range 38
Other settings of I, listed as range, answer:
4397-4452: 32.75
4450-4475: 34.06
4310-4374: 21.49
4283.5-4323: 20.55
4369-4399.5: 30.88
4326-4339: 30.98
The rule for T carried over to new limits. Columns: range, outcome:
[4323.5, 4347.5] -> 33.4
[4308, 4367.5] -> 33.4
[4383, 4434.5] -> 35.7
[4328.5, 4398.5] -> 34.1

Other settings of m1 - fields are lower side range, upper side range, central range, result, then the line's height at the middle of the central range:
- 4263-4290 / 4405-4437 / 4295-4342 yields 0.07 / 31.5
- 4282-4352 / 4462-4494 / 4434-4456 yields -0.03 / 38.3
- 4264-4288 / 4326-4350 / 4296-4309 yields 0.31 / 31.1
